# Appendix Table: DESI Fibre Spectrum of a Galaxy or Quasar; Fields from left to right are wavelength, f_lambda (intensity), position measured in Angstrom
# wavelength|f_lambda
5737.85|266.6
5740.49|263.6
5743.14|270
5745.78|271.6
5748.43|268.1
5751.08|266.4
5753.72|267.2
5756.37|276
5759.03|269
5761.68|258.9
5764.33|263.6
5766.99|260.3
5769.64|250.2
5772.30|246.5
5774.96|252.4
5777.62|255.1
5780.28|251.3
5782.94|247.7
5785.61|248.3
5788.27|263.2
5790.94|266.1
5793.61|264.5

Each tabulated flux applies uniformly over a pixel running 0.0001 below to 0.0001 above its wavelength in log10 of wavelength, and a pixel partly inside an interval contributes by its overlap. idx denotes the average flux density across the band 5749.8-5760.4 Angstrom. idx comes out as 270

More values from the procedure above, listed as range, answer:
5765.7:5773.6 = 252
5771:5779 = 251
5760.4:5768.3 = 261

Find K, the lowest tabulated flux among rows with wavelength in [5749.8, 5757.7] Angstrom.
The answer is 266.4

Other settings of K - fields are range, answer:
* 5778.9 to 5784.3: 247.7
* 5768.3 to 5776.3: 246.5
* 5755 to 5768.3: 258.9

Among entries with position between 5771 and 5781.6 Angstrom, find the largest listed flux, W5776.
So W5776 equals 255.1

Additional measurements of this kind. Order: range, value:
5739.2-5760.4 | 276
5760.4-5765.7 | 263.6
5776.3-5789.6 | 263.2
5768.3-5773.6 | 250.2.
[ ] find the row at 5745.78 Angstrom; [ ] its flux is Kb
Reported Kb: 271.6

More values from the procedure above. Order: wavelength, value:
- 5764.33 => 263.6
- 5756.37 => 276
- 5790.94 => 266.1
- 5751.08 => 266.4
